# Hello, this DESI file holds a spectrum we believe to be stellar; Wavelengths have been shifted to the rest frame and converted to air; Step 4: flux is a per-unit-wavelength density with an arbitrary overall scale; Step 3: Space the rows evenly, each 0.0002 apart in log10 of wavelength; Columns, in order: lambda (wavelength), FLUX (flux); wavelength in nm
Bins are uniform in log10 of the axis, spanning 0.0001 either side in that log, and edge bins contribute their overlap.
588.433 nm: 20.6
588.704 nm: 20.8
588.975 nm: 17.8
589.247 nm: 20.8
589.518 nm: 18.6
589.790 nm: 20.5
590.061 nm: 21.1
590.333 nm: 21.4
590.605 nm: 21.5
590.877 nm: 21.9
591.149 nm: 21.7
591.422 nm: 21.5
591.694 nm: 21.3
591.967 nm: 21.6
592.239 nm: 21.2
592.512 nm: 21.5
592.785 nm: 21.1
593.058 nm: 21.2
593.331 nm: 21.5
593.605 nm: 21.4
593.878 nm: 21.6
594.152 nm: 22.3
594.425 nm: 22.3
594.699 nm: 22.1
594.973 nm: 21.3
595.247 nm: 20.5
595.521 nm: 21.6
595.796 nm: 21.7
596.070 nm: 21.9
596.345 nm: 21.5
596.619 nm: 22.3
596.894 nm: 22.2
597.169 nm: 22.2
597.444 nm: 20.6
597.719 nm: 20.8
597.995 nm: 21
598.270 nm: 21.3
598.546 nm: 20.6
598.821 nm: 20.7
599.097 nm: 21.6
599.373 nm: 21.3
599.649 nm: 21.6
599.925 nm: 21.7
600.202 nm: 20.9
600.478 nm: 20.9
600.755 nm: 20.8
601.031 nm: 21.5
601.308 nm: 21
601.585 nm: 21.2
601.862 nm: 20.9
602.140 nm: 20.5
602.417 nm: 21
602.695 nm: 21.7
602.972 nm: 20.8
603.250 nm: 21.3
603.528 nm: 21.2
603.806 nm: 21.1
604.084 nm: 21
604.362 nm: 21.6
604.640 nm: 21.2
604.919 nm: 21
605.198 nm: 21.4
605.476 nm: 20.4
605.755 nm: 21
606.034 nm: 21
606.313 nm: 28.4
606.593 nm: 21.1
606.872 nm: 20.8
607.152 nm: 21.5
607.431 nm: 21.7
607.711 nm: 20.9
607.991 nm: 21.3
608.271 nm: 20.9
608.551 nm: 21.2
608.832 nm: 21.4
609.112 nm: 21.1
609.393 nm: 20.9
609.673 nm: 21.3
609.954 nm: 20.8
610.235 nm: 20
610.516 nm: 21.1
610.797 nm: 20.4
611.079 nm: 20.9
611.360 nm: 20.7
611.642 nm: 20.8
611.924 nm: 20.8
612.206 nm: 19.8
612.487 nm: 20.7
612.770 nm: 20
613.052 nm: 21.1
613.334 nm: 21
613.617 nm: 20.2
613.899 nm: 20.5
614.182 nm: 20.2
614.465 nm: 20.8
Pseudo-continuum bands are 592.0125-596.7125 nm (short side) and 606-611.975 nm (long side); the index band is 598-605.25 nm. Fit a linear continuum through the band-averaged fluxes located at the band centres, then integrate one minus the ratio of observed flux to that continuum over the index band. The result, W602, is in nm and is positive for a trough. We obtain 0.11 nm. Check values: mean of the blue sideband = 21.6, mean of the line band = 21.1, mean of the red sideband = 21.3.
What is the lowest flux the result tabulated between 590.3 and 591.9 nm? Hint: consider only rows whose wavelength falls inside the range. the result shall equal 21.3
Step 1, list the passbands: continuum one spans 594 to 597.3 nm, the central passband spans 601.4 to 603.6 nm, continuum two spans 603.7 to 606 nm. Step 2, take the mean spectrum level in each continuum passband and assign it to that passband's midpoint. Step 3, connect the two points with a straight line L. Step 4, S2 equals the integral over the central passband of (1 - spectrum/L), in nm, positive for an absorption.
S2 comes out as 0.021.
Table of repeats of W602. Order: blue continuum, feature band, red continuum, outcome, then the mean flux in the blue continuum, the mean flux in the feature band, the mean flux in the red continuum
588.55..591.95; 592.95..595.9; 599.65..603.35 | -0.10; 20.8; 21.6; 21.1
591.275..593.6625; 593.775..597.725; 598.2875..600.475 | -0.08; 21.4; 21.7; 21.2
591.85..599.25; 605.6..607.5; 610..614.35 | -0.12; 21.5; 22.2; 20.6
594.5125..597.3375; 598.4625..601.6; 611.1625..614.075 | 0.04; 21.7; 21.2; 20.6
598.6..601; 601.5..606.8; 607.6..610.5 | -0.09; 21.2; 21.5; 21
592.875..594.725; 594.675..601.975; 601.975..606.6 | 0.11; 21.7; 21.3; 21.5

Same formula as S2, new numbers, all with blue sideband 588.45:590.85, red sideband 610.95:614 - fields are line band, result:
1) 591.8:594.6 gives -0.16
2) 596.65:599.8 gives -0.13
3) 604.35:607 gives -0.16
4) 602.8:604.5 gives -0.05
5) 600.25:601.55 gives -0.04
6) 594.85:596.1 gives -0.06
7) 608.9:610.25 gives -0.02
